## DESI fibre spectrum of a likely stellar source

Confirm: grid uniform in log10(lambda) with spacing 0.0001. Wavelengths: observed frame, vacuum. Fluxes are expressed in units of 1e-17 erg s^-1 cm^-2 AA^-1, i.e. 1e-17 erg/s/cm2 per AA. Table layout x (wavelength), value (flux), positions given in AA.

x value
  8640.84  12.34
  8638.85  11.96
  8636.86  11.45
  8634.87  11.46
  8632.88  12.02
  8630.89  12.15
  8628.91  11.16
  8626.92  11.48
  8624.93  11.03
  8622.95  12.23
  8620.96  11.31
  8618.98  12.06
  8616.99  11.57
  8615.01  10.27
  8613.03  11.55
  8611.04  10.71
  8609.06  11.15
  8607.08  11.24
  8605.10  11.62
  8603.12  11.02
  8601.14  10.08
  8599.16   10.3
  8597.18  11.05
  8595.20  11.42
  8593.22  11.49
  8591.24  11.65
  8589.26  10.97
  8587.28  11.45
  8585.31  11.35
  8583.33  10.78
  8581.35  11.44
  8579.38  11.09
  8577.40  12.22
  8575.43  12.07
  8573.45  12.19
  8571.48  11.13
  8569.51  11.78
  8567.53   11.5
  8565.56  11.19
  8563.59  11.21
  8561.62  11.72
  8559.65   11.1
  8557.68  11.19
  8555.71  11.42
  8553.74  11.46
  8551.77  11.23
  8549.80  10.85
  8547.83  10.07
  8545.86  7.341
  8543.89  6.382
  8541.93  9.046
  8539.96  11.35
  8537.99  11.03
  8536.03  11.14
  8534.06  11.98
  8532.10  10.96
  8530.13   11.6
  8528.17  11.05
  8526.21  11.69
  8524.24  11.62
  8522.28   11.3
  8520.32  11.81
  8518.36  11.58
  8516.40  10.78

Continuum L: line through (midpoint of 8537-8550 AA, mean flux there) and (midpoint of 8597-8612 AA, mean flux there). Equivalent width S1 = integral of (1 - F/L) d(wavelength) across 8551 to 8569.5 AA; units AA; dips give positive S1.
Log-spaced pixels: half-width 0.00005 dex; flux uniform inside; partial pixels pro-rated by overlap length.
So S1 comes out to -3.0 AA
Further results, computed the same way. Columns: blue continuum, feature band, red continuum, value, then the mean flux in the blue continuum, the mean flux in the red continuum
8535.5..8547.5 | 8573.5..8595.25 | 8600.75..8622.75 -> -2.1 AA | 9.35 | 11.2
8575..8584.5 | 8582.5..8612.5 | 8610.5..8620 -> 0.7 AA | 11.5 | 11.3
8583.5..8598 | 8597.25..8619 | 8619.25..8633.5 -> 0.9 AA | 11.3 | 11.6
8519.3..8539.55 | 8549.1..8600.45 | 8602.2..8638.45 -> 0.3 AA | 11.4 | 11.4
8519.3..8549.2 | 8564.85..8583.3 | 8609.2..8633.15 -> -1.1 AA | 10.6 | 11.4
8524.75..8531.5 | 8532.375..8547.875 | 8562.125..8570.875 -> 2.2 AA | 11.4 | 11.4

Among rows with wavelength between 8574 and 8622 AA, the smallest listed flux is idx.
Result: 10.08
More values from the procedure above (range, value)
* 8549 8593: 10.78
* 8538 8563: 6.382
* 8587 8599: 10.97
